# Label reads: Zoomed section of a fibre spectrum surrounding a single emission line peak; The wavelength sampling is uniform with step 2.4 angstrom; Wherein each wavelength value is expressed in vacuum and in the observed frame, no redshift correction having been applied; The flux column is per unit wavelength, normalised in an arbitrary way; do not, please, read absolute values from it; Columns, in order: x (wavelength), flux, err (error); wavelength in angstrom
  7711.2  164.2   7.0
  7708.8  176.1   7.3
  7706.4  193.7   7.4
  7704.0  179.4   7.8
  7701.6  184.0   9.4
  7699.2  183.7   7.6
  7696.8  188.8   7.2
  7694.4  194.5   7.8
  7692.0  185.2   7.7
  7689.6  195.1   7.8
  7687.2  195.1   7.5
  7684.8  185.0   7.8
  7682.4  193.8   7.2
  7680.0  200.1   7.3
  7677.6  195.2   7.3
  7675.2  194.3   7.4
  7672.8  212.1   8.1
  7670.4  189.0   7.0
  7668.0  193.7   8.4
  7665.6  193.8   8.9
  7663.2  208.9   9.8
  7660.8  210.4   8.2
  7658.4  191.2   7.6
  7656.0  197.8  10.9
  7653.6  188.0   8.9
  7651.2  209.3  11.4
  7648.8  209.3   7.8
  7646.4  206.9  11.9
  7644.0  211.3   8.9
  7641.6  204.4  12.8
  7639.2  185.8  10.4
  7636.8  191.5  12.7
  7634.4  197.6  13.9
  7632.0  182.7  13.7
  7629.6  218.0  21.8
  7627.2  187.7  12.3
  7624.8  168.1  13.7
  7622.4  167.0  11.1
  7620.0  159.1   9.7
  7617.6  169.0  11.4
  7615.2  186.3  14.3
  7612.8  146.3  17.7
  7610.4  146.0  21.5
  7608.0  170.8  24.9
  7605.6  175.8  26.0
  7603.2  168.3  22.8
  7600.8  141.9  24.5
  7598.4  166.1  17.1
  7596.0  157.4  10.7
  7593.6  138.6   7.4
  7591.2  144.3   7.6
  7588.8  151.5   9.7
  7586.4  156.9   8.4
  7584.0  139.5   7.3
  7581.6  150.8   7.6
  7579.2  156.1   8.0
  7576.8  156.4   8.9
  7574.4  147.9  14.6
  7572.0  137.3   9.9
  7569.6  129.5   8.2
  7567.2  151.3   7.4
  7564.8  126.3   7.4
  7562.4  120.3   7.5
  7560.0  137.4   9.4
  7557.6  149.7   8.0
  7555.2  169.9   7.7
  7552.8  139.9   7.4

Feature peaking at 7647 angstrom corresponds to Mg II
